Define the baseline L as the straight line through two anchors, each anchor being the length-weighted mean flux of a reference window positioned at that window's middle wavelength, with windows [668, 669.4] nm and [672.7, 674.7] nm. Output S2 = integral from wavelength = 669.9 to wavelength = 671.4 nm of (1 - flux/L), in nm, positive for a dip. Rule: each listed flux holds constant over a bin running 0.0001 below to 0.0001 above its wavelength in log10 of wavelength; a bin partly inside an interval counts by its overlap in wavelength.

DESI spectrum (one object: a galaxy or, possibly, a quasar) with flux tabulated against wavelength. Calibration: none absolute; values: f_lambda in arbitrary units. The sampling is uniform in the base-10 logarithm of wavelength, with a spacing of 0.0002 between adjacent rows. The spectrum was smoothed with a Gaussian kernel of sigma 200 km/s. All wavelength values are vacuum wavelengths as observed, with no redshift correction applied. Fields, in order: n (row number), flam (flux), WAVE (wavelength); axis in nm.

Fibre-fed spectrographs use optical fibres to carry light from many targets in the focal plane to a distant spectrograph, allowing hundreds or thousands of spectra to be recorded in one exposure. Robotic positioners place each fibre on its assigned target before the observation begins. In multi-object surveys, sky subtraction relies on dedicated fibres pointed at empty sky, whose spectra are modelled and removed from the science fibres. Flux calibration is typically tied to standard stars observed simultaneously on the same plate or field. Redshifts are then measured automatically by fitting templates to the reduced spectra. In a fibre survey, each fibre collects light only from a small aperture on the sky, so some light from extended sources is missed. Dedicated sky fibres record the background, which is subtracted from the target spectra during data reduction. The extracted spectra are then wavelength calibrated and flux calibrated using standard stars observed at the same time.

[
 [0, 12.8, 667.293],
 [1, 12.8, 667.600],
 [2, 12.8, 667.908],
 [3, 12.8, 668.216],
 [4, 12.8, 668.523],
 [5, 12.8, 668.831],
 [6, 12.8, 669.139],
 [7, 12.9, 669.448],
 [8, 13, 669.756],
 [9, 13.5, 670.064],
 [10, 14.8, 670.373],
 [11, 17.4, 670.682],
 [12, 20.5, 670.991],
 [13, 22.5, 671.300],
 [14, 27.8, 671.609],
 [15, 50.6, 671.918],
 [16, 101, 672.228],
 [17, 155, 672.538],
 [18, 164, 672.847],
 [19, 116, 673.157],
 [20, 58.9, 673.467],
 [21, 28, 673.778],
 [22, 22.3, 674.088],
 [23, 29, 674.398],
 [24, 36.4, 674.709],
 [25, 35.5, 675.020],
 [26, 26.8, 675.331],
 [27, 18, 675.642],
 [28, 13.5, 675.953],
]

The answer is 0.73 nm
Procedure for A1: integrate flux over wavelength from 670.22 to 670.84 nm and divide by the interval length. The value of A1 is 16.1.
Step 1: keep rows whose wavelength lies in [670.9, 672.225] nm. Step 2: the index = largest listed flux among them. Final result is 50.6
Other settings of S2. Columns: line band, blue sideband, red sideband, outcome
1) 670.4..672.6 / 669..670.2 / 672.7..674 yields 0.30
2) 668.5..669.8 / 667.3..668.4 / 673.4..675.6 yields 0.29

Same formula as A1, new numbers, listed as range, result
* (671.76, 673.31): 117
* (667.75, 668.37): 12.8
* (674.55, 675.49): 32.8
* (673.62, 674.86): 28.9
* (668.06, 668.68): 12.8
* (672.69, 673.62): 113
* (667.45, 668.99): 12.8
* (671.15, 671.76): 25.2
